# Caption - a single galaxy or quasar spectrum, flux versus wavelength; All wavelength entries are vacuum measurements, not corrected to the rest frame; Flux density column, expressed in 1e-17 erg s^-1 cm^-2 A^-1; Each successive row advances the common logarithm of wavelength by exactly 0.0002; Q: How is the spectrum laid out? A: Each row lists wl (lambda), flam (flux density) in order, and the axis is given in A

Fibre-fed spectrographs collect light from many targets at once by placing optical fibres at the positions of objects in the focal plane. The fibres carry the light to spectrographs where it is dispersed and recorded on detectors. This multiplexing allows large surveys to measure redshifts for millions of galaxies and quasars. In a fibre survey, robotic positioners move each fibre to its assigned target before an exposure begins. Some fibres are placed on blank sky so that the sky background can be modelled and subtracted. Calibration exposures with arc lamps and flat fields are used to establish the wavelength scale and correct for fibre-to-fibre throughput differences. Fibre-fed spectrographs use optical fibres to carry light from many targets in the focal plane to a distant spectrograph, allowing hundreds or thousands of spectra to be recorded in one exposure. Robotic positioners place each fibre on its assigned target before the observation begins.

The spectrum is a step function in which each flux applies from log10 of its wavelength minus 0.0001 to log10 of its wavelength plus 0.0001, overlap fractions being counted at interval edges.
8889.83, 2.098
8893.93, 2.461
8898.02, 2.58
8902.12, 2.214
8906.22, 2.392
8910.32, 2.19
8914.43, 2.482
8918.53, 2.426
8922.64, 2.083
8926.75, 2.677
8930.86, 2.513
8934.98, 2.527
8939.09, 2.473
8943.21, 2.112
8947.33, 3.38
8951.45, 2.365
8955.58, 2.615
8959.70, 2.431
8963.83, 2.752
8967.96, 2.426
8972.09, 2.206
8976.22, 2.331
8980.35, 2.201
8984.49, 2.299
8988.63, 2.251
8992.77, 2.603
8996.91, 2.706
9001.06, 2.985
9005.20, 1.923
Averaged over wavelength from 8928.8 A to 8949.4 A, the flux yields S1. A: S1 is 2.6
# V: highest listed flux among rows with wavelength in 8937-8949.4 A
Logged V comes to 3.38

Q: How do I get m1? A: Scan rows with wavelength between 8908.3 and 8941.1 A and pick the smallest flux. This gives 2.083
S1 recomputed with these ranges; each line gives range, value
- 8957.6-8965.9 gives 2.59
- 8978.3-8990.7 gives 2.25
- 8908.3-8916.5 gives 2.34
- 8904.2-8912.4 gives 2.29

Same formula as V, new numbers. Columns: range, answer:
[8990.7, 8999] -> 2.706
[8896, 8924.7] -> 2.58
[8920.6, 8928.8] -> 2.677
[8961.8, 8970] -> 2.752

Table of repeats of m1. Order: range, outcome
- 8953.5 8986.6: 2.201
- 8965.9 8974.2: 2.206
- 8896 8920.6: 2.19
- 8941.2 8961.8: 2.112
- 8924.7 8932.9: 2.513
